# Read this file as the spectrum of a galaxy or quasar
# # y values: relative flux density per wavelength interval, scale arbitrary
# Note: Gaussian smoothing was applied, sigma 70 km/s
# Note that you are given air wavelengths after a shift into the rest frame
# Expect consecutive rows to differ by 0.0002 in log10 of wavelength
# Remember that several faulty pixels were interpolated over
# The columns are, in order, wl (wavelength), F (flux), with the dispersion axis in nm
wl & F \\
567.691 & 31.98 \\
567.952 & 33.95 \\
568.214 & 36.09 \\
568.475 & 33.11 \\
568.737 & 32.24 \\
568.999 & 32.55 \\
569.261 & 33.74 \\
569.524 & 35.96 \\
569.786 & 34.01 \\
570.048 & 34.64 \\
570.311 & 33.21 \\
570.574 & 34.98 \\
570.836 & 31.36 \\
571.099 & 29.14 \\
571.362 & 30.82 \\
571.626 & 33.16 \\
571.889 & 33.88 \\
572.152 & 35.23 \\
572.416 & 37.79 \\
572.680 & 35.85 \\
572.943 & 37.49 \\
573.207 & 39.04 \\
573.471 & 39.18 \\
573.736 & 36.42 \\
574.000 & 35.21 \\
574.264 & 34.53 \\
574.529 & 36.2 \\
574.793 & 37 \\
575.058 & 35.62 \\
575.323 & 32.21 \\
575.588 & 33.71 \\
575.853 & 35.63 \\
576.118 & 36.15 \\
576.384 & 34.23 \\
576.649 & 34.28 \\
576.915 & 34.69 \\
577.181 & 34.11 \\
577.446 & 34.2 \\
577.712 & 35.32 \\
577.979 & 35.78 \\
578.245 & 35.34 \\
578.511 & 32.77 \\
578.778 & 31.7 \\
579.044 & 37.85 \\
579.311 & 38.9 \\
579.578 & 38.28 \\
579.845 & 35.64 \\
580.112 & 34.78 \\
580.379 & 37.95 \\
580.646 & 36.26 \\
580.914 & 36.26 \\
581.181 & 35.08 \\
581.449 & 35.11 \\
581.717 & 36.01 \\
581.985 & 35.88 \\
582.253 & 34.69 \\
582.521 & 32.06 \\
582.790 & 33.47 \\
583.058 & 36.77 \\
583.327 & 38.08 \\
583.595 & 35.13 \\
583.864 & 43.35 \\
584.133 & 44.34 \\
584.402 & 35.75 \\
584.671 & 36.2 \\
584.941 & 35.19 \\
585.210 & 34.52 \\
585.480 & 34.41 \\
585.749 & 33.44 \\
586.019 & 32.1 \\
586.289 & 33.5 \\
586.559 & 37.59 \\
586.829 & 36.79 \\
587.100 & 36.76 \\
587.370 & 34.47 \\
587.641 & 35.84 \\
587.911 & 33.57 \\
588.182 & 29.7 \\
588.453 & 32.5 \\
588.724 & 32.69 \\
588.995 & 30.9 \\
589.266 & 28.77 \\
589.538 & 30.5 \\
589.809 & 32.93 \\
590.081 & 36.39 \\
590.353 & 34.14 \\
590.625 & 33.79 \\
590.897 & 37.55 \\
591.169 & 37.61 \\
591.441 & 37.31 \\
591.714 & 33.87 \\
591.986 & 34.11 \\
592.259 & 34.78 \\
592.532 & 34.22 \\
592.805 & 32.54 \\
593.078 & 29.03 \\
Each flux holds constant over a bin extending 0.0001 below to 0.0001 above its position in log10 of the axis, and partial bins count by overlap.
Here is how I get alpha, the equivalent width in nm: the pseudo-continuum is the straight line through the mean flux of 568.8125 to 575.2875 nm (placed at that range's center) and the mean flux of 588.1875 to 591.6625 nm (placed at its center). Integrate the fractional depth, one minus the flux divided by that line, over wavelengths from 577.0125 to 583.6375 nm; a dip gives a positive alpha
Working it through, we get -0.24 nm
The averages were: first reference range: 34.8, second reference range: 33.6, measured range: 35.5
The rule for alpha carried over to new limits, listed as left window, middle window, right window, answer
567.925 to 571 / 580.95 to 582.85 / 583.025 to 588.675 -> 0.02 nm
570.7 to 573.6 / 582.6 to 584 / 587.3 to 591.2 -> -0.14 nm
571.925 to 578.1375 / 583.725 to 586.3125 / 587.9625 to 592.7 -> -0.16 nm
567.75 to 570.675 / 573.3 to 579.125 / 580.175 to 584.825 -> 0.04 nm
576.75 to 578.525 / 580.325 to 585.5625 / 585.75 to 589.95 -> -0.37 nm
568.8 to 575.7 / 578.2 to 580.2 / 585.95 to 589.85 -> -0.10 nm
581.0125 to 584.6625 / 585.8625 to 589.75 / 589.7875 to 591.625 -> 0.31 nm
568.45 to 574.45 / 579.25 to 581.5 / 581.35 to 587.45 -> -0.06 nm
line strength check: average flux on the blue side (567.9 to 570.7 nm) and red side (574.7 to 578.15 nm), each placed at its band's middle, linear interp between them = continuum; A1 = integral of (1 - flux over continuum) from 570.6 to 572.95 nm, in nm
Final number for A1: 0.04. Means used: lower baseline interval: 34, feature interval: 33.7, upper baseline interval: 34.8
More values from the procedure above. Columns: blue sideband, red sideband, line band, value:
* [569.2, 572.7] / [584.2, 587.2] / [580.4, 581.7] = -0.04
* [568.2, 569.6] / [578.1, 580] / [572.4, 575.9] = -0.13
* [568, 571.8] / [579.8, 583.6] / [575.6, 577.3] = -0.01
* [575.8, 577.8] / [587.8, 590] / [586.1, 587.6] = -0.17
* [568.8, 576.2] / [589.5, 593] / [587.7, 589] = 0.09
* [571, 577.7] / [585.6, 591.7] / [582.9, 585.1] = -0.23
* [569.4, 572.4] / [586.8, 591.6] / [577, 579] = -0.04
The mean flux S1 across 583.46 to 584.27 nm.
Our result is 40.9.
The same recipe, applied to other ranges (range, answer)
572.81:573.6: 38.6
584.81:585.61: 34.7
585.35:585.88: 34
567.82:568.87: 33.9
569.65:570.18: 34.4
